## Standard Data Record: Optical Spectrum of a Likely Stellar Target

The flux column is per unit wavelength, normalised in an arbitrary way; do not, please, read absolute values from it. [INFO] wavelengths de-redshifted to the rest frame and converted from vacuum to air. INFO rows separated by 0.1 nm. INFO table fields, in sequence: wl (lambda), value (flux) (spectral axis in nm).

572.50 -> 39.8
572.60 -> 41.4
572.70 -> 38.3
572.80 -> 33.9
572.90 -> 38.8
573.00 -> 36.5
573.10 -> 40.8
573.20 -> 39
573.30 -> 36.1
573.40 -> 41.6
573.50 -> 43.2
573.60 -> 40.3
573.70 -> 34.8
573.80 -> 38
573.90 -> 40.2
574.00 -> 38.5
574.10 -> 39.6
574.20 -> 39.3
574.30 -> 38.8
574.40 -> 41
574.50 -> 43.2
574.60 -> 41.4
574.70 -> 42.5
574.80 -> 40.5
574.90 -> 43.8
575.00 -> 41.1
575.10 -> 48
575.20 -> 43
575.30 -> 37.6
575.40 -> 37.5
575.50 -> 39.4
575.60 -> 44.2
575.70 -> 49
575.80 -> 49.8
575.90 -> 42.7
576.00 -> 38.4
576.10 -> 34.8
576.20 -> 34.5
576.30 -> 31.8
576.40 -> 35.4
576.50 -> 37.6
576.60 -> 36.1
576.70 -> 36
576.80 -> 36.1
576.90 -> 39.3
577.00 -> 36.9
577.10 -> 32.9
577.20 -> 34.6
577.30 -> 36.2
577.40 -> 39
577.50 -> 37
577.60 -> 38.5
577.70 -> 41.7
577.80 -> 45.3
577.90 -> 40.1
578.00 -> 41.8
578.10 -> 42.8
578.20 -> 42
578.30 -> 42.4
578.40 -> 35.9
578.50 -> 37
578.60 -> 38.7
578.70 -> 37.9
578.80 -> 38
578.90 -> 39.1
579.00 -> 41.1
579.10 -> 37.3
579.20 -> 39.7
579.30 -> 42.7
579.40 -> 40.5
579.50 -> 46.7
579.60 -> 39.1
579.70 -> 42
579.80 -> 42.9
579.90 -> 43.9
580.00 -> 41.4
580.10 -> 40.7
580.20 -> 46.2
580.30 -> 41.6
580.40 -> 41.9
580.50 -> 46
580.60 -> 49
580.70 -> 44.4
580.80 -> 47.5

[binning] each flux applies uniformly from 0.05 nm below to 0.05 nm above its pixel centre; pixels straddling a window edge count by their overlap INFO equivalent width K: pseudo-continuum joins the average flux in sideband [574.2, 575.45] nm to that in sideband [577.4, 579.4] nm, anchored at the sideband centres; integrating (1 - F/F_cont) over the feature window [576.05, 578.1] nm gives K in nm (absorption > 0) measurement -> 0.155 nm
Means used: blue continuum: 41.4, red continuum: 39.9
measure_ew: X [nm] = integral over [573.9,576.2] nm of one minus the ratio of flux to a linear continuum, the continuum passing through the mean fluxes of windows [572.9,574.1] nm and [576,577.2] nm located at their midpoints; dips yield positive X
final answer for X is -0.25 nm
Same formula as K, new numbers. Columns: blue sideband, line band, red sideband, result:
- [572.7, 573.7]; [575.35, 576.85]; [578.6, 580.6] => 0.04 nm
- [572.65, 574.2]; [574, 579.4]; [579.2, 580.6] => 0.15 nm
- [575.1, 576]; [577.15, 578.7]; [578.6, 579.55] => 0.06 nm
